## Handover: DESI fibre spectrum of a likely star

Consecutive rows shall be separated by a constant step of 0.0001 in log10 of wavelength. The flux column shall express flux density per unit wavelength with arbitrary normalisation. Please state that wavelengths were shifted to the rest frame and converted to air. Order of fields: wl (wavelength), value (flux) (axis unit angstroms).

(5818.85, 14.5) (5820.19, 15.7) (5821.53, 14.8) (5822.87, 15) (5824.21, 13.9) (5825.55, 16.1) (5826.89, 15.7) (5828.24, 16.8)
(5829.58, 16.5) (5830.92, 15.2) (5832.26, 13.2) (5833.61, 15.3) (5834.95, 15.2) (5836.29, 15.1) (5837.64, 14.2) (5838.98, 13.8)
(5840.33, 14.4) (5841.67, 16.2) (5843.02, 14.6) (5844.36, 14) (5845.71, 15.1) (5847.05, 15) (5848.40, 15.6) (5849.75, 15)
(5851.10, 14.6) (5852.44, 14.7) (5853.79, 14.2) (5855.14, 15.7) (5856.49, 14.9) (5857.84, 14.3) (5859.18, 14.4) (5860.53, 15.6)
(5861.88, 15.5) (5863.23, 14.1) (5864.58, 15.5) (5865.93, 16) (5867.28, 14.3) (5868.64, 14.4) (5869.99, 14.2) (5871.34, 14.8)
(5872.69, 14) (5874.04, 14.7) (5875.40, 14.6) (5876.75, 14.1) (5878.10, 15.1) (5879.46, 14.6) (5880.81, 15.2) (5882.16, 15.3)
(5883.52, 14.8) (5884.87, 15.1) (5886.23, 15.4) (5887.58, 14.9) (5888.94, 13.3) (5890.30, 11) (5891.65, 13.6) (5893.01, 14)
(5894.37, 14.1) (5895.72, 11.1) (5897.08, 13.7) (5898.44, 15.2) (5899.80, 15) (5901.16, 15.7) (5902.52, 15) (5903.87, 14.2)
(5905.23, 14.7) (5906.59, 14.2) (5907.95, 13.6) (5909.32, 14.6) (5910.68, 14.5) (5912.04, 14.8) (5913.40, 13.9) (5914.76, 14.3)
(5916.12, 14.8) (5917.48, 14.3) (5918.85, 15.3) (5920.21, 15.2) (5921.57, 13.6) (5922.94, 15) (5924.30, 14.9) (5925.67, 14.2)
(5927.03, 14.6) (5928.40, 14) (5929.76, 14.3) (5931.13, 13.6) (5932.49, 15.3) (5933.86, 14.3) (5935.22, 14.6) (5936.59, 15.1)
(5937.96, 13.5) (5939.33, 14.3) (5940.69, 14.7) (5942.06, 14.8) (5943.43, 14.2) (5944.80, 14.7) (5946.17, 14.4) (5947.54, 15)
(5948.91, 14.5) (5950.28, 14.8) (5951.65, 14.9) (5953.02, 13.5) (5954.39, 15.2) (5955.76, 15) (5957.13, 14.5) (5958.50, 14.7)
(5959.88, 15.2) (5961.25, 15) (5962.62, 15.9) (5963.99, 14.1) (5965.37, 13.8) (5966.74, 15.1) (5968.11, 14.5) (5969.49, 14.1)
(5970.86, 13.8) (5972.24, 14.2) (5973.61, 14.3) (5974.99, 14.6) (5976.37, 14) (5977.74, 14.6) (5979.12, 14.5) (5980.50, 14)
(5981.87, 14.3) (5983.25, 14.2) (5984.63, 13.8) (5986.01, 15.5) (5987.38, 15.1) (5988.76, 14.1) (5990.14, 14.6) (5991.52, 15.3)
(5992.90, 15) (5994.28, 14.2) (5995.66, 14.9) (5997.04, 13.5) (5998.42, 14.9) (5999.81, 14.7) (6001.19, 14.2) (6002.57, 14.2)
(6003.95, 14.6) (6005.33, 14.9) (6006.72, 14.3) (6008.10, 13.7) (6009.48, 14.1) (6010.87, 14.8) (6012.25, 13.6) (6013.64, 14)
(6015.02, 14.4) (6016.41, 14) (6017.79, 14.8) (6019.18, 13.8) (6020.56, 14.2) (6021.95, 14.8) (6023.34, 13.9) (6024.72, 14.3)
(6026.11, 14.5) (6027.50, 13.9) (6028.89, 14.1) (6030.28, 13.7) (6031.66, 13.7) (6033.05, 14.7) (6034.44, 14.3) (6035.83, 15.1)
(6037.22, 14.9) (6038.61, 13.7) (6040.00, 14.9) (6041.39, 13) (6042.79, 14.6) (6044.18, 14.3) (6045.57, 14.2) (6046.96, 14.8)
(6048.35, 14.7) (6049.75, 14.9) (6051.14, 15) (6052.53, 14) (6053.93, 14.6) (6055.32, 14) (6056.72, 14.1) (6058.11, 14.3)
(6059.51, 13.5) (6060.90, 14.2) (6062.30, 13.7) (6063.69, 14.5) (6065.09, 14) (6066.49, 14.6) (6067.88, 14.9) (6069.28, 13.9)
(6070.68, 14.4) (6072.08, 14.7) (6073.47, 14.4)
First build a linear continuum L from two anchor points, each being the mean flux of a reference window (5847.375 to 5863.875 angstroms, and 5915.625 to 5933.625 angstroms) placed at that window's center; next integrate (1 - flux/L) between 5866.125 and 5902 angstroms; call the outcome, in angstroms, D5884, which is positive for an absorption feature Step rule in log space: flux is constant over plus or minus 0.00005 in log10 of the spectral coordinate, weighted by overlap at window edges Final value 1.0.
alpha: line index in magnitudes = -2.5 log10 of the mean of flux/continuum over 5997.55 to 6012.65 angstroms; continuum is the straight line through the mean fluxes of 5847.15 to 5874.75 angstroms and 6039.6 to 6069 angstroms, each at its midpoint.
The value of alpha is 0.006 mag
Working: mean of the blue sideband 14.8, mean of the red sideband 14.3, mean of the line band 14.4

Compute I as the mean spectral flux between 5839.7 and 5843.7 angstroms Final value 15.1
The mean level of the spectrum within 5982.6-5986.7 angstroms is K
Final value 14.5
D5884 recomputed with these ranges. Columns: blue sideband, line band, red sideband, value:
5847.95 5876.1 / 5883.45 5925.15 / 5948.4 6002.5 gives 1.1 angstroms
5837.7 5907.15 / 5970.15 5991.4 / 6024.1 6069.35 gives 0.0 angstroms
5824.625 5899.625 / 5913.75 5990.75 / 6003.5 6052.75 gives -0.2 angstroms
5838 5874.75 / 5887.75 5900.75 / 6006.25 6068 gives 1.0 angstroms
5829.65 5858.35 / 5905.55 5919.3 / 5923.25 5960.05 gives 0.2 angstroms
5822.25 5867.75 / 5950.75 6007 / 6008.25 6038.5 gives -0.4 angstroms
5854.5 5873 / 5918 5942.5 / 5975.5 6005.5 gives 0.3 angstroms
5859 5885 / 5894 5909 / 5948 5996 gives 0.5 angstroms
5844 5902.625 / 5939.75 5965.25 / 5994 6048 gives -0.5 angstroms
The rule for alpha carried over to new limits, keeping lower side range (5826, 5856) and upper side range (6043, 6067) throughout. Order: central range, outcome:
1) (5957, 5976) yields 0.005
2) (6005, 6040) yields 0.013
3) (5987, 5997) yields -0.009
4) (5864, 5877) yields 0.018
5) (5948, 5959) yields 0.000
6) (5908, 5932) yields 0.023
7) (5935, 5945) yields 0.017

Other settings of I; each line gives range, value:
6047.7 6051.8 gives 14.9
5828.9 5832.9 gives 15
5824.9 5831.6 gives 16.1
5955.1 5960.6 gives 14.8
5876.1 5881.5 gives 14.8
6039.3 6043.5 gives 14.1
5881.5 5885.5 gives 15.1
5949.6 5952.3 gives 14.9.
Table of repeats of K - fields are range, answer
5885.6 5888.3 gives 15.1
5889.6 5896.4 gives 12.8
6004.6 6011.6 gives 14.4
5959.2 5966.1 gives 14.8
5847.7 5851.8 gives 15.1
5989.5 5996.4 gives 14.8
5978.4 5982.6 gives 14.3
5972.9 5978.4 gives 14.4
